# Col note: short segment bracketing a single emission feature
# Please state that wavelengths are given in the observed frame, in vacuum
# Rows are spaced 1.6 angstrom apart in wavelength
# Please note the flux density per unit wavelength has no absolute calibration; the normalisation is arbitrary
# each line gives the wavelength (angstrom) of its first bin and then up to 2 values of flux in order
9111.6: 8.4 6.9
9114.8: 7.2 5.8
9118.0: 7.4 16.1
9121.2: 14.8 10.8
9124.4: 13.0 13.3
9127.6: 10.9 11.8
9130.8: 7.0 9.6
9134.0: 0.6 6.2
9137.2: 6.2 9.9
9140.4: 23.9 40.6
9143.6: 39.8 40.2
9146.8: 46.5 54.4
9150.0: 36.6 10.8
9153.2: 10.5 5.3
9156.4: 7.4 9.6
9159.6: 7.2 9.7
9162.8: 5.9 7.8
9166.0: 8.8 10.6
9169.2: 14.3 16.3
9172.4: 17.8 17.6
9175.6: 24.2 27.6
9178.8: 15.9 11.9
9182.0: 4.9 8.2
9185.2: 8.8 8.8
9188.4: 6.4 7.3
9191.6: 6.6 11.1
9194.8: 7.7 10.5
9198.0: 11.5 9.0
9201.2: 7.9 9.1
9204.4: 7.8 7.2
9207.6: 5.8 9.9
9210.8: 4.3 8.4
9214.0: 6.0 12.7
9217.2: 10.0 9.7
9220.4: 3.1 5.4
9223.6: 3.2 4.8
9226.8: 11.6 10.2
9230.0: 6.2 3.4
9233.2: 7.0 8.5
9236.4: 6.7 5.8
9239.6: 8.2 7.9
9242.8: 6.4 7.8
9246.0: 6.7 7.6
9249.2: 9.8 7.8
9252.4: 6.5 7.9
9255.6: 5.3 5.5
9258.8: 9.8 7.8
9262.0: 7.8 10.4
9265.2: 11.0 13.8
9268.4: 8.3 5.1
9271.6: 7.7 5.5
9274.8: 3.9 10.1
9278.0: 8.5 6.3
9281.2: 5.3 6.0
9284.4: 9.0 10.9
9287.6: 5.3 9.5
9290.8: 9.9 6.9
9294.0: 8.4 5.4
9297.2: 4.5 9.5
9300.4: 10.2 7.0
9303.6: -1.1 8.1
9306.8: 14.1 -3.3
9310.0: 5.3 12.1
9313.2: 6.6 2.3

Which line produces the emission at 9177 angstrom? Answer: [N II] 6583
